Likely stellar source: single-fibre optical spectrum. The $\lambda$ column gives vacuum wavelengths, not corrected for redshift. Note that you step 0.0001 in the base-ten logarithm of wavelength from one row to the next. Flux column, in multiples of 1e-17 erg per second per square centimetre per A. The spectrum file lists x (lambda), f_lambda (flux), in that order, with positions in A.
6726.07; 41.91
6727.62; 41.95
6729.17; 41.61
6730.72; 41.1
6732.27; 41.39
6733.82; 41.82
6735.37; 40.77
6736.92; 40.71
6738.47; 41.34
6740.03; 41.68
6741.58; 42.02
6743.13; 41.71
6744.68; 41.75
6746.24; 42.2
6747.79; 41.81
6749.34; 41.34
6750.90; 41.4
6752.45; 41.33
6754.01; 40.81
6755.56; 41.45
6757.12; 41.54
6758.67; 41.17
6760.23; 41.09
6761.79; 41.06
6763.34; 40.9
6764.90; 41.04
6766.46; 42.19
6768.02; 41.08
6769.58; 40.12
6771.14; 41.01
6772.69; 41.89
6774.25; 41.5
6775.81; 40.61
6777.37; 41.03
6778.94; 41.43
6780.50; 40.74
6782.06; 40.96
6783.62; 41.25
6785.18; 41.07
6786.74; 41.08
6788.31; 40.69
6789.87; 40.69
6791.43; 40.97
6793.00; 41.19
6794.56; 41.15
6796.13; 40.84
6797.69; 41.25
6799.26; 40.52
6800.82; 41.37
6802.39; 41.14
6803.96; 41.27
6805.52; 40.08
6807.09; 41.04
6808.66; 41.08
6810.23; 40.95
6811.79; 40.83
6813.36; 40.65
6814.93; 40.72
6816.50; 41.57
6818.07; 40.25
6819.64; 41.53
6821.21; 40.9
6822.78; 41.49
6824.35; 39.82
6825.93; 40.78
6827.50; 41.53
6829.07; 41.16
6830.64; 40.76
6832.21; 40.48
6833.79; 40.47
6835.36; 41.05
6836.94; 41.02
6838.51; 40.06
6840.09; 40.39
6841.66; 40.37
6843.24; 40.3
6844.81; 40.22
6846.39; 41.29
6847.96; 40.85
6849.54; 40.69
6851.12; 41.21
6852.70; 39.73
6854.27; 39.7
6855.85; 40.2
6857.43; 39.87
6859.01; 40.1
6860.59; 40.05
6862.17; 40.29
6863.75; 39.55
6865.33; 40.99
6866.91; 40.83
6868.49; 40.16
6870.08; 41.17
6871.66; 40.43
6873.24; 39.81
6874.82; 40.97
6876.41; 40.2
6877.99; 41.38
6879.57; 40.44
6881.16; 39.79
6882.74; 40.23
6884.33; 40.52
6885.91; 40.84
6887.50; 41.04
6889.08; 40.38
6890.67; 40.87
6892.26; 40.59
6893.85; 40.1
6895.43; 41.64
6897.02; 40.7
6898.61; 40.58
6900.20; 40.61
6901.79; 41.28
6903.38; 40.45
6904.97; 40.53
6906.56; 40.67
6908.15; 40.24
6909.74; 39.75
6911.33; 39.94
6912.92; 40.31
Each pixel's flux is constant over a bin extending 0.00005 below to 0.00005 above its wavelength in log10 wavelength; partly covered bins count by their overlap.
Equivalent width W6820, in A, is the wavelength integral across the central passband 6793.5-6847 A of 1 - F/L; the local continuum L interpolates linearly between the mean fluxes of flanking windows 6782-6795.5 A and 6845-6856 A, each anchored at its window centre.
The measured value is -0.1 A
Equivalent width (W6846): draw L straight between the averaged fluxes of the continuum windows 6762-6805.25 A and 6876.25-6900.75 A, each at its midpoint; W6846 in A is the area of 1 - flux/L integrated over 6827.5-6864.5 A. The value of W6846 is 0.3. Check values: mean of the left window 41.1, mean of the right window 40.6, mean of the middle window 40.5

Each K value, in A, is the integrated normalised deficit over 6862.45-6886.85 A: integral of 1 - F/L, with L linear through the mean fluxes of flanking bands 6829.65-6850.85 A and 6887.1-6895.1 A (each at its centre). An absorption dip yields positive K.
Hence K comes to 0.1 A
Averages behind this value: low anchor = 40.6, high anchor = 40.7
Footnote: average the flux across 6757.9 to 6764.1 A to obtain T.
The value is 41.1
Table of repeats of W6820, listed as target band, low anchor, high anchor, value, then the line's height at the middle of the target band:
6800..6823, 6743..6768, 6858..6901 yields 0.01 A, 41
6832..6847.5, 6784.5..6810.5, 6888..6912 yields 0.08 A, 40.8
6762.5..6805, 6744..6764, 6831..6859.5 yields 0.01 A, 41.1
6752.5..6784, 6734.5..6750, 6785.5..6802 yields 0.08 A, 41.3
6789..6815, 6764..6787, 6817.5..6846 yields 0.00 A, 40.9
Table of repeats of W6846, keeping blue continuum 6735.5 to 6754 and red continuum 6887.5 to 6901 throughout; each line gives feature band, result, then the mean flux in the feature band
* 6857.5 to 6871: 0.2 A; 40.4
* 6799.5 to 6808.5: 0.0 A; 41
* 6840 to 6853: 0.1 A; 40.6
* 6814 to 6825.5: 0.1 A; 40.9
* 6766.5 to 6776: 0.0 A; 41.2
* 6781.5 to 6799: 0.1 A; 41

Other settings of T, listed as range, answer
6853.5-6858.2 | 39.9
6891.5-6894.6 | 40.3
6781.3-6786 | 41.2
